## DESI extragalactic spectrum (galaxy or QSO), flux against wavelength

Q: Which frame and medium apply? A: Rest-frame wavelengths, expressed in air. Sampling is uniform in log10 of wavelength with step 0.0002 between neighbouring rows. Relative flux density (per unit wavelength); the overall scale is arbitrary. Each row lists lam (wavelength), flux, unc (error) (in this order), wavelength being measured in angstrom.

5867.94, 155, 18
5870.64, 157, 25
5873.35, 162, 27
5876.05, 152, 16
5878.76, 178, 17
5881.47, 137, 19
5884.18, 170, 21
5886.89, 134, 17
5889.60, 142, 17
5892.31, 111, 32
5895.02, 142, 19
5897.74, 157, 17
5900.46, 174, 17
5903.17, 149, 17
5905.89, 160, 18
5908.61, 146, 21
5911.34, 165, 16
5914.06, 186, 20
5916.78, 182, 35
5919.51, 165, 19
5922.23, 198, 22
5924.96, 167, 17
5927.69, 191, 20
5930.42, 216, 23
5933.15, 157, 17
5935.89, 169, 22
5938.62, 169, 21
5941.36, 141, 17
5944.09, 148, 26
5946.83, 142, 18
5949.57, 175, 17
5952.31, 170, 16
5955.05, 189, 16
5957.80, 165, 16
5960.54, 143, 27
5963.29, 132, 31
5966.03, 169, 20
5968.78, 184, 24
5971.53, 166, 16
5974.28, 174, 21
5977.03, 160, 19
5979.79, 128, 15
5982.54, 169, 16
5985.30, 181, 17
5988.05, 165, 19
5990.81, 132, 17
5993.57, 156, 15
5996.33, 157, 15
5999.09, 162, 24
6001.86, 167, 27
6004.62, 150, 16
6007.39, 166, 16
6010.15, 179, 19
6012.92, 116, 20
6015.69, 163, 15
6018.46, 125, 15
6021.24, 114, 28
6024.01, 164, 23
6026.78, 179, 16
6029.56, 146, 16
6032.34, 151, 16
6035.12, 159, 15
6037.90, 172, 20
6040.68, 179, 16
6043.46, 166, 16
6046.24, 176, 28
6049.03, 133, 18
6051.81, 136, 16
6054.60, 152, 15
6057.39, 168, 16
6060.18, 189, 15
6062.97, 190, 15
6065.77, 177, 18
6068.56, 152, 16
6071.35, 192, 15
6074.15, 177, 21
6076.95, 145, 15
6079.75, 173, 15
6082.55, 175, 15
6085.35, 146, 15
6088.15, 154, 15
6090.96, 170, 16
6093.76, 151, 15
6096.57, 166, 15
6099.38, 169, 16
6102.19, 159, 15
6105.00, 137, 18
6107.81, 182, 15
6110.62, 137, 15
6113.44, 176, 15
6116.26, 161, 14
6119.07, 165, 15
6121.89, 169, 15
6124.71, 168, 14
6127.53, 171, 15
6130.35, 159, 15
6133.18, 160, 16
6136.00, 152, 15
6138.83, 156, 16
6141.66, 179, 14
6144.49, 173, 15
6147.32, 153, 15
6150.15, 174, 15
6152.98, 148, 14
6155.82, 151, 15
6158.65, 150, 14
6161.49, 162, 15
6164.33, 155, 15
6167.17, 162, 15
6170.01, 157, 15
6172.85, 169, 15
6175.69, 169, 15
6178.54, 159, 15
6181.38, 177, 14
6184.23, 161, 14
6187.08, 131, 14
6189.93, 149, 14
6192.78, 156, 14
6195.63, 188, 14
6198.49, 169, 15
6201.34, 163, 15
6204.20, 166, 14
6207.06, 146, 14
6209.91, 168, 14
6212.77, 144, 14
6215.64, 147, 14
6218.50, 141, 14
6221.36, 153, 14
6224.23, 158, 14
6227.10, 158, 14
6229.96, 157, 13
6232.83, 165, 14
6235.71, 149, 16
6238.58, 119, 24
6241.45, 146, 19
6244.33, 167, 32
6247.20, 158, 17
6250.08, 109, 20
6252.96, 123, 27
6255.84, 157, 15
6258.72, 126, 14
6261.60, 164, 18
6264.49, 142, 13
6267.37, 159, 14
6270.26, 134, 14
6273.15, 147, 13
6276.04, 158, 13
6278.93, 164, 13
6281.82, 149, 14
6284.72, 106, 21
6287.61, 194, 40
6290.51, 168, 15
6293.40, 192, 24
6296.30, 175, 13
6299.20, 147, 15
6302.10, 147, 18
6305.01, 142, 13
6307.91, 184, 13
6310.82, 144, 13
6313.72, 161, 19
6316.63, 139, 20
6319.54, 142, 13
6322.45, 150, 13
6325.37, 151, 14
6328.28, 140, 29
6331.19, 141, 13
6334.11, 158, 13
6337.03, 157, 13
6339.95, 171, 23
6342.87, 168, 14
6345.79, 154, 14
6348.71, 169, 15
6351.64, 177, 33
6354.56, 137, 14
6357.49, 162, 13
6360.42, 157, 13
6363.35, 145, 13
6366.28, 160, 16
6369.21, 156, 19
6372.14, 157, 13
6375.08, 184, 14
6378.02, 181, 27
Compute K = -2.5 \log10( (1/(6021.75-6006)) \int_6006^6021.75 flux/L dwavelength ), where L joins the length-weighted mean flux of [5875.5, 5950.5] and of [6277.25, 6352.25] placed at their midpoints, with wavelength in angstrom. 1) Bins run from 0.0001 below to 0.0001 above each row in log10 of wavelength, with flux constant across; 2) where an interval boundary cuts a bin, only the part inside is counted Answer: 0.11 mag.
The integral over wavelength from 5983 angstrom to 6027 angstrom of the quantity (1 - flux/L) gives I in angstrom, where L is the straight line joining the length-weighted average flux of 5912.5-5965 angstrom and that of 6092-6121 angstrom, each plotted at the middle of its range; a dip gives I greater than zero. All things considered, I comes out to 3.0 angstrom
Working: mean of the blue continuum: 169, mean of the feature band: 154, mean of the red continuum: 161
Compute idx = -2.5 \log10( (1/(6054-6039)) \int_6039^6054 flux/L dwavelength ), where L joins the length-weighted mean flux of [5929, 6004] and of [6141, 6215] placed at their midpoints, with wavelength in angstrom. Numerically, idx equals 0.02 mag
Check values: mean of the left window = 162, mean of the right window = 160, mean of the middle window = 158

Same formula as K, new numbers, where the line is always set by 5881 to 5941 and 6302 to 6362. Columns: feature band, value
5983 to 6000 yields 0.02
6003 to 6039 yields 0.06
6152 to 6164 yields 0.04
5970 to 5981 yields 0.03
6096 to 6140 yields -0.02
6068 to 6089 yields -0.03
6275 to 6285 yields 0.06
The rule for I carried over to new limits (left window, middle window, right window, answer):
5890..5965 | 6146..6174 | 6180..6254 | -0.6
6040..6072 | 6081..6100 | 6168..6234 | 0.4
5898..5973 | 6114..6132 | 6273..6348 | -0.5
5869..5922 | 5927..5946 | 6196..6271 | -1.5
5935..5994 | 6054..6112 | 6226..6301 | -3.0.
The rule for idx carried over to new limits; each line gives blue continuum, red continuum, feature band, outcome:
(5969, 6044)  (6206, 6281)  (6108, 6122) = -0.064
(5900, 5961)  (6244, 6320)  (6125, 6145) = -0.036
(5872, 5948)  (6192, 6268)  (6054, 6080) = -0.103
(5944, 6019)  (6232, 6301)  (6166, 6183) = -0.084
